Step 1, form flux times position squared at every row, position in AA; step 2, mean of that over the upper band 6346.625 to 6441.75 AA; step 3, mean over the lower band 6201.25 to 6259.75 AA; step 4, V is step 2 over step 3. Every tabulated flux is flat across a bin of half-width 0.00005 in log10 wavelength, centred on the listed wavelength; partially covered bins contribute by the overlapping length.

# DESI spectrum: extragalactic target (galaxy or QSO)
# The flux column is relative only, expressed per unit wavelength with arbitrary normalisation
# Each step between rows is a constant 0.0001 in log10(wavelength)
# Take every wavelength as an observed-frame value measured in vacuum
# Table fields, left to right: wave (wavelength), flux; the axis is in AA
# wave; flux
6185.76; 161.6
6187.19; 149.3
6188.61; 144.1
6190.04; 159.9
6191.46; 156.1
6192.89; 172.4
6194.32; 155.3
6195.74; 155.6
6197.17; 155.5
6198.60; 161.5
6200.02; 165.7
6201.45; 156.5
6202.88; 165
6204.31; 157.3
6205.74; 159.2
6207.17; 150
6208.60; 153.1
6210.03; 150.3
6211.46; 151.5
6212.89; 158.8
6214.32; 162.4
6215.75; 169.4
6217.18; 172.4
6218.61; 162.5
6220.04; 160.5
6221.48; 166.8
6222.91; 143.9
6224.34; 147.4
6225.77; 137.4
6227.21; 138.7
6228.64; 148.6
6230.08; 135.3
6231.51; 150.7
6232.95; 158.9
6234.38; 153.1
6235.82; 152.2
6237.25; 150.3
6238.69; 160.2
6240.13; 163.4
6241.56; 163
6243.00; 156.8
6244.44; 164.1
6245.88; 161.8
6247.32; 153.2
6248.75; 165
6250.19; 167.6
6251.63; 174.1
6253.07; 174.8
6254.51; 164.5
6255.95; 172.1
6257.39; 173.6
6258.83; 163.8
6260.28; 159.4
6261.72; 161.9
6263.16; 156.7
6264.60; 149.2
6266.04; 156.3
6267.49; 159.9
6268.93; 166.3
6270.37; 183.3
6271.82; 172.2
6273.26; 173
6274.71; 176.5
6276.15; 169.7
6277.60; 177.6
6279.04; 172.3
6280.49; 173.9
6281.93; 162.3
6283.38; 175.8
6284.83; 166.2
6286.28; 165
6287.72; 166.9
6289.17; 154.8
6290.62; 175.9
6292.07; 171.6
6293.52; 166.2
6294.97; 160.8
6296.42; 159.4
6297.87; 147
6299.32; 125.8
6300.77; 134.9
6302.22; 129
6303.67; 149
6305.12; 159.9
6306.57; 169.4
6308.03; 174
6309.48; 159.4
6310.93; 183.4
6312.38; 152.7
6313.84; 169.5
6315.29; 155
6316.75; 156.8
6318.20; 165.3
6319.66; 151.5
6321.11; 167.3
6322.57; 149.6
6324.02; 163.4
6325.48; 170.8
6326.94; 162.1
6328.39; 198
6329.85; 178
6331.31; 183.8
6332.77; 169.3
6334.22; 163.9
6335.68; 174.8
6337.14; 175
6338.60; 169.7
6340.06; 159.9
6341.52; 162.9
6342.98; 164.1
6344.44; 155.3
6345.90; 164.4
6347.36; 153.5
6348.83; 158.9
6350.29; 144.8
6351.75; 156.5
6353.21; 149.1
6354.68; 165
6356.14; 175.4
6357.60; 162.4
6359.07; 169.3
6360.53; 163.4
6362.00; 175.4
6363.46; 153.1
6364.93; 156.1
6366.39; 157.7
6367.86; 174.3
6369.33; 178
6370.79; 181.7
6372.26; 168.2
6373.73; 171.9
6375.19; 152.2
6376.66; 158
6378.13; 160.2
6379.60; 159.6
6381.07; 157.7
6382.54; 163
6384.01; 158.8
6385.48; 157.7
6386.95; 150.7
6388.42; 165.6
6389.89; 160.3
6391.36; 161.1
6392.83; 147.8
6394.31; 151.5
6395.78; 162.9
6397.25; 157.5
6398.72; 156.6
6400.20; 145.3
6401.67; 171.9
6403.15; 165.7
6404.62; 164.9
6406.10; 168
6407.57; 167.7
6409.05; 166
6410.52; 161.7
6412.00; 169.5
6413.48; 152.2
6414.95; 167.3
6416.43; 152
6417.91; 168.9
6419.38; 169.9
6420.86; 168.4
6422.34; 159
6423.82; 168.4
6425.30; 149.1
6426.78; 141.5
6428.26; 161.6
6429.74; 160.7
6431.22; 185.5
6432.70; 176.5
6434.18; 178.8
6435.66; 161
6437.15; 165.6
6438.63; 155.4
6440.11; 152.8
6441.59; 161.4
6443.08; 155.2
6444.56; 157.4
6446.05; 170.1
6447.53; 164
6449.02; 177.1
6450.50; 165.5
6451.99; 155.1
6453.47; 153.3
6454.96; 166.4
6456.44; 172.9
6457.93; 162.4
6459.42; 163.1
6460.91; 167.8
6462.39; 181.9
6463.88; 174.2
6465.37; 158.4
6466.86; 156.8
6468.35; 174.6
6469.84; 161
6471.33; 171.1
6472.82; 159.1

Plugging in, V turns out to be 1.1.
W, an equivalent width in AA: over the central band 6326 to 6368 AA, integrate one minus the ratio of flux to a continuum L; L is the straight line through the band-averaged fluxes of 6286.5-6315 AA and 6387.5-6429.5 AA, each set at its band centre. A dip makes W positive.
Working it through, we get -1.53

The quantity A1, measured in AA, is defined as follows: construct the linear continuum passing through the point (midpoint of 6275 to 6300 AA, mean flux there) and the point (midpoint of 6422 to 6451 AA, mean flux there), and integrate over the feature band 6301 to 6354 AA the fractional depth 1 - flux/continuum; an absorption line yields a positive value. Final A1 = 0.4 AA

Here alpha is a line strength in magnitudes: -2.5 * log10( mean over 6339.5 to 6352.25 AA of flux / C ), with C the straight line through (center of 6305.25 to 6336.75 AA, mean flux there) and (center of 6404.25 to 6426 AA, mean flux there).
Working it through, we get 0.06 mag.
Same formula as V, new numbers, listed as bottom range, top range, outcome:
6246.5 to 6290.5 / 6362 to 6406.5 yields 1.00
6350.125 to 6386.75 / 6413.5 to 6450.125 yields 1.02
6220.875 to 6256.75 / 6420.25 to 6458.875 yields 1.11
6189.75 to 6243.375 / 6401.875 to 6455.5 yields 1.12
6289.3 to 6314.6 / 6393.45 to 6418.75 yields 1.06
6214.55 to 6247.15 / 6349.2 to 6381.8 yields 1.10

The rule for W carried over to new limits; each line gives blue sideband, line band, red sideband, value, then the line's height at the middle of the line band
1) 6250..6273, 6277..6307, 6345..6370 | 0.9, 165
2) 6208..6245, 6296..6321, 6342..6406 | 0.4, 158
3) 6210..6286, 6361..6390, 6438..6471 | 0.0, 163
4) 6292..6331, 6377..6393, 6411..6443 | 0.3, 162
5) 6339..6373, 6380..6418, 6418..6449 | 0.7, 163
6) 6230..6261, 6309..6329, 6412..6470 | -0.3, 162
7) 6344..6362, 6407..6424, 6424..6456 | -0.2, 162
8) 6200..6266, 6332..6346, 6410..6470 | -0.4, 161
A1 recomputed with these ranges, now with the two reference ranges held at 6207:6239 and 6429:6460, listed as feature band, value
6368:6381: -0.4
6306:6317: -0.5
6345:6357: 0.1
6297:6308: 0.7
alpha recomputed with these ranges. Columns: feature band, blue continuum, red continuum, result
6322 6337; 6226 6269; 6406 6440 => -0.069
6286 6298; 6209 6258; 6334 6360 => -0.022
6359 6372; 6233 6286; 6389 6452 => -0.028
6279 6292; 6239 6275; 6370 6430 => -0.024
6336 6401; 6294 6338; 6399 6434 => 0.011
